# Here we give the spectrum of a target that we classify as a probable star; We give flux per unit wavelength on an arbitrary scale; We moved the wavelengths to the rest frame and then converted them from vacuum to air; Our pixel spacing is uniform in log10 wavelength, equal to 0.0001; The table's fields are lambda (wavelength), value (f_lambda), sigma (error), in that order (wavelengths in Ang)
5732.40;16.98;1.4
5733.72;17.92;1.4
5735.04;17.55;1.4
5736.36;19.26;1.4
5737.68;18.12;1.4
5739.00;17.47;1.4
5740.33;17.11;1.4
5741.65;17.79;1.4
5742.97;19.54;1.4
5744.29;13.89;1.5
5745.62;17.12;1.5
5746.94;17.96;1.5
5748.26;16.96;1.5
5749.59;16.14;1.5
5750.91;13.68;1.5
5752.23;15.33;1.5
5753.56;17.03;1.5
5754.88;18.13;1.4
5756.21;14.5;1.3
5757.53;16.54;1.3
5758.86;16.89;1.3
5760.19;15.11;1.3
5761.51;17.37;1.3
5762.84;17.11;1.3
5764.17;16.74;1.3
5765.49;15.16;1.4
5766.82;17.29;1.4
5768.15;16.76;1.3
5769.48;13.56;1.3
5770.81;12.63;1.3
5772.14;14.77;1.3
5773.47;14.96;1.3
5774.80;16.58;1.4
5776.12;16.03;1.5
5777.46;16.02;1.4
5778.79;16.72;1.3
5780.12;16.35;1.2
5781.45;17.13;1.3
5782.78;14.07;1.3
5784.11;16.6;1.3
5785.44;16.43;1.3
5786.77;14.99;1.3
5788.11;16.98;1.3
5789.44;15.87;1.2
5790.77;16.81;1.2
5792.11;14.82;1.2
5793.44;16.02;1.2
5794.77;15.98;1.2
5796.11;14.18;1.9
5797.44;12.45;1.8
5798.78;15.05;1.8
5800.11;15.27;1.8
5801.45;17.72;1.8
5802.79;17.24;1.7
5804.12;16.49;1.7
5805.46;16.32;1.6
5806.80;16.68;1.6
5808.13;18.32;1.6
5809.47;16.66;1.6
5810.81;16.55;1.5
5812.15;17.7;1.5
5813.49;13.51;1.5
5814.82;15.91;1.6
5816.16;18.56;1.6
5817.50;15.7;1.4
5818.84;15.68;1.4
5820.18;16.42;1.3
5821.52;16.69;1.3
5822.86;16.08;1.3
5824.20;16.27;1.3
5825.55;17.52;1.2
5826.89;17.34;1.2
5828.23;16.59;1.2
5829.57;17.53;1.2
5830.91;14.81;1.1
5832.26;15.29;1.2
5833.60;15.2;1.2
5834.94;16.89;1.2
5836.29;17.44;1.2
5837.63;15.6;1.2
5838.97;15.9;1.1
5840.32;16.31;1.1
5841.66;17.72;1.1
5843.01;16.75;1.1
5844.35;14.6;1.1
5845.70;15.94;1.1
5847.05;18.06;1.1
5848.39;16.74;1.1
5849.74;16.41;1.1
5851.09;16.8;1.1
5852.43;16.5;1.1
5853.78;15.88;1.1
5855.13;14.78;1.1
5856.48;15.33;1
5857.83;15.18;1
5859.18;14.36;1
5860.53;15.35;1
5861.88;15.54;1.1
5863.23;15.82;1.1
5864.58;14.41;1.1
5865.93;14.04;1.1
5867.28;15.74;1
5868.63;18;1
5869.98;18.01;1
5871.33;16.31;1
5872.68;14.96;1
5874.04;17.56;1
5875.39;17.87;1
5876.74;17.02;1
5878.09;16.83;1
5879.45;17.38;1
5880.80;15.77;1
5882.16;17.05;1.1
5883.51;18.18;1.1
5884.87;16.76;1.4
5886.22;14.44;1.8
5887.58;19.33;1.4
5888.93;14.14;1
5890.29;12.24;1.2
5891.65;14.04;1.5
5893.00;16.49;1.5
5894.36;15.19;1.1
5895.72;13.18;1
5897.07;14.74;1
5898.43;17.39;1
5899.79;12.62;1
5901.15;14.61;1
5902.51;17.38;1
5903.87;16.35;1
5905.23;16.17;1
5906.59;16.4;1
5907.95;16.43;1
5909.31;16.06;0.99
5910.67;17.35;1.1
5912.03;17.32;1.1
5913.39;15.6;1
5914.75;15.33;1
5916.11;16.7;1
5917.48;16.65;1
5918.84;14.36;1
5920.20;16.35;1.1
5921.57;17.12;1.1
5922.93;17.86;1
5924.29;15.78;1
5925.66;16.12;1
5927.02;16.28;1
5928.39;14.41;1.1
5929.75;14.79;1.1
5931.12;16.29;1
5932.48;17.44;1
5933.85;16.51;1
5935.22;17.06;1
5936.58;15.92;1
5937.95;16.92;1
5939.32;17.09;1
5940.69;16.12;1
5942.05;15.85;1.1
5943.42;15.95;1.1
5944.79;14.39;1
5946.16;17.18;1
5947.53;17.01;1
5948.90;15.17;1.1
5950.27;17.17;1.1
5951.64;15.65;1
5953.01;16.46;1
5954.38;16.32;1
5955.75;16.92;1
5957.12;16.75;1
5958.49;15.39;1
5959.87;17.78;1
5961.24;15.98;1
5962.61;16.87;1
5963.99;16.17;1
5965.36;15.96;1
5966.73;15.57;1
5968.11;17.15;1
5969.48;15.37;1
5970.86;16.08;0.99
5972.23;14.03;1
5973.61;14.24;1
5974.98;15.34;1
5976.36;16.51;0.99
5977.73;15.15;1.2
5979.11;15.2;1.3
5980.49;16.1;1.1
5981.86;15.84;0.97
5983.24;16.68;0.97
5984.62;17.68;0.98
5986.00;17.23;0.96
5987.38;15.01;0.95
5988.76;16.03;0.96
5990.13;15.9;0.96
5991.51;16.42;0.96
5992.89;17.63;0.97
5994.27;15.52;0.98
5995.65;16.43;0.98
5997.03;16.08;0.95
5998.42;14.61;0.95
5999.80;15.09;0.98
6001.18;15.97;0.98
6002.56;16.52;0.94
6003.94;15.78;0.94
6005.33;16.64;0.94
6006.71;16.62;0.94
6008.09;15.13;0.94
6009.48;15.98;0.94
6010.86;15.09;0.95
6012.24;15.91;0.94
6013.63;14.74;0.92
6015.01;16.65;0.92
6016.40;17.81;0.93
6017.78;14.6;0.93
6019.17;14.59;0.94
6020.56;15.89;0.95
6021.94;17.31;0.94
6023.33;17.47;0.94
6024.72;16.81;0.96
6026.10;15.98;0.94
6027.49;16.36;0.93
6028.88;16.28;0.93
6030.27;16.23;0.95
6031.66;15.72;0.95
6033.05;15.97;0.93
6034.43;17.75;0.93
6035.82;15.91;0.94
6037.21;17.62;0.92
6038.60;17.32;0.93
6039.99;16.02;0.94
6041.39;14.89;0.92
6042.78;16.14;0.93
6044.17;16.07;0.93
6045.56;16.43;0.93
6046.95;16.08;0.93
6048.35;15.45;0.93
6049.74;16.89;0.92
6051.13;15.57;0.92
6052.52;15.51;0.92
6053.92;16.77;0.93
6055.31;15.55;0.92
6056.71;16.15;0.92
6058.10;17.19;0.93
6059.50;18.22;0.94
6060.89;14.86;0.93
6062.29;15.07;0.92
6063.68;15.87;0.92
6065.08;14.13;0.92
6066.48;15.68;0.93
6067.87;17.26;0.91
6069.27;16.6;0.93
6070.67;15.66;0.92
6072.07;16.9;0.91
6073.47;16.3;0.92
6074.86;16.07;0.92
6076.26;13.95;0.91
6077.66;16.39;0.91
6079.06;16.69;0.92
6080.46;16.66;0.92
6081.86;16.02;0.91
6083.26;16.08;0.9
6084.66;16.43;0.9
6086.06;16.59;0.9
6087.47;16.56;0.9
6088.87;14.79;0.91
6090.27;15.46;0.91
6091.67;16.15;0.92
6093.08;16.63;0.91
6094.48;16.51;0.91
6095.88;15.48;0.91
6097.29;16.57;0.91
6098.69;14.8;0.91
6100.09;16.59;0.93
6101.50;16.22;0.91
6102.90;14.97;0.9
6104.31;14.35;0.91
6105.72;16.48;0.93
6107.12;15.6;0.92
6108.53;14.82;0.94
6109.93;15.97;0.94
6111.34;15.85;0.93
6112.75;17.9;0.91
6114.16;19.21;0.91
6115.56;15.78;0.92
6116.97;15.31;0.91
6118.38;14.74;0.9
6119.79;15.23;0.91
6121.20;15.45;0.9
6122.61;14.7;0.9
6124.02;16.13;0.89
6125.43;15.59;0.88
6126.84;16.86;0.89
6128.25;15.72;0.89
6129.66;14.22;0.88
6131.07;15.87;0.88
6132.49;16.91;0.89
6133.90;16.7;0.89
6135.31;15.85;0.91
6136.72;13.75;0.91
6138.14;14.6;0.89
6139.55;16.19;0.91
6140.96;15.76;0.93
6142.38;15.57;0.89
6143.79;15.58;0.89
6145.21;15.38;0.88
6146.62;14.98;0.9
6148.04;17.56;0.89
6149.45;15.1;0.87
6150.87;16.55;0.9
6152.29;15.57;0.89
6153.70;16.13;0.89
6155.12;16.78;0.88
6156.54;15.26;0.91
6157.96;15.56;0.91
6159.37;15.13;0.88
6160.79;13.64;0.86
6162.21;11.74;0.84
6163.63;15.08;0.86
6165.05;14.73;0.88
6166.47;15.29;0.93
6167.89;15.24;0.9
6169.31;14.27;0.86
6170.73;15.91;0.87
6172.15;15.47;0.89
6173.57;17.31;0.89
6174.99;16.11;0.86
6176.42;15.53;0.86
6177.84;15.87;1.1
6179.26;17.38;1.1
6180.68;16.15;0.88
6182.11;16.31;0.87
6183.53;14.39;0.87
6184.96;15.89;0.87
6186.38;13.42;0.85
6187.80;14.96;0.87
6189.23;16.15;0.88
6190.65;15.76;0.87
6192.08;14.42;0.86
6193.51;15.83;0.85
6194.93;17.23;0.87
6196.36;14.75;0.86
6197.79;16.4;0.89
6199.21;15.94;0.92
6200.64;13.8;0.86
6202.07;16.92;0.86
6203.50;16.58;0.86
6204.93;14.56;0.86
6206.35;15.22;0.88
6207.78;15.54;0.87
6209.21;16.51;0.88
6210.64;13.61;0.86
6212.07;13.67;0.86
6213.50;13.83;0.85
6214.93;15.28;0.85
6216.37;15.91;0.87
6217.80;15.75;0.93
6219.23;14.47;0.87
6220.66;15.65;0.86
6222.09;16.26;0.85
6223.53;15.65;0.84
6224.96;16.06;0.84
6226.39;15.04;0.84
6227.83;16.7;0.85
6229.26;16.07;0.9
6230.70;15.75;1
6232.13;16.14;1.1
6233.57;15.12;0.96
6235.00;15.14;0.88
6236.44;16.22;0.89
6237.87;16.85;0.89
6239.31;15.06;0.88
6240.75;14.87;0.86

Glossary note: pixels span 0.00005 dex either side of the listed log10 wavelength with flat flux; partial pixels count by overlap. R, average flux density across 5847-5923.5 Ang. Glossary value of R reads 16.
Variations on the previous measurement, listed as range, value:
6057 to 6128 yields 16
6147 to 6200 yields 15.5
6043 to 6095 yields 16.1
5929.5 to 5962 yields 16.4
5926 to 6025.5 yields 16.1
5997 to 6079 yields 16.1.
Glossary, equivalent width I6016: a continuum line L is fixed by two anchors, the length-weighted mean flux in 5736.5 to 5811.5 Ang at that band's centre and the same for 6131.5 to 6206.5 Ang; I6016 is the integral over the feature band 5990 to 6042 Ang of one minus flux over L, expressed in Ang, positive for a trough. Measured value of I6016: -1.16 Ang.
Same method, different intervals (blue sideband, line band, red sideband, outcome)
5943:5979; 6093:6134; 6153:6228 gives -0.7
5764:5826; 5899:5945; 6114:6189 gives -0.9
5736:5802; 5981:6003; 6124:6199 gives -0.5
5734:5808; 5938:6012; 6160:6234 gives -1.0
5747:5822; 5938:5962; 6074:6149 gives -0.6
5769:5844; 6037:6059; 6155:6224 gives -0.8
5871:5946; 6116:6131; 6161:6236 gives 0.2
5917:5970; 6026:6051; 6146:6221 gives -0.5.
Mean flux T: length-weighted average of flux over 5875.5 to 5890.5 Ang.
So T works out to 16.5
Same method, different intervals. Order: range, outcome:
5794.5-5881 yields 16.2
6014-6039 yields 16.4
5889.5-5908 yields 15.2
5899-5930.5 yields 16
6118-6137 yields 15.6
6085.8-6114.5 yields 16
